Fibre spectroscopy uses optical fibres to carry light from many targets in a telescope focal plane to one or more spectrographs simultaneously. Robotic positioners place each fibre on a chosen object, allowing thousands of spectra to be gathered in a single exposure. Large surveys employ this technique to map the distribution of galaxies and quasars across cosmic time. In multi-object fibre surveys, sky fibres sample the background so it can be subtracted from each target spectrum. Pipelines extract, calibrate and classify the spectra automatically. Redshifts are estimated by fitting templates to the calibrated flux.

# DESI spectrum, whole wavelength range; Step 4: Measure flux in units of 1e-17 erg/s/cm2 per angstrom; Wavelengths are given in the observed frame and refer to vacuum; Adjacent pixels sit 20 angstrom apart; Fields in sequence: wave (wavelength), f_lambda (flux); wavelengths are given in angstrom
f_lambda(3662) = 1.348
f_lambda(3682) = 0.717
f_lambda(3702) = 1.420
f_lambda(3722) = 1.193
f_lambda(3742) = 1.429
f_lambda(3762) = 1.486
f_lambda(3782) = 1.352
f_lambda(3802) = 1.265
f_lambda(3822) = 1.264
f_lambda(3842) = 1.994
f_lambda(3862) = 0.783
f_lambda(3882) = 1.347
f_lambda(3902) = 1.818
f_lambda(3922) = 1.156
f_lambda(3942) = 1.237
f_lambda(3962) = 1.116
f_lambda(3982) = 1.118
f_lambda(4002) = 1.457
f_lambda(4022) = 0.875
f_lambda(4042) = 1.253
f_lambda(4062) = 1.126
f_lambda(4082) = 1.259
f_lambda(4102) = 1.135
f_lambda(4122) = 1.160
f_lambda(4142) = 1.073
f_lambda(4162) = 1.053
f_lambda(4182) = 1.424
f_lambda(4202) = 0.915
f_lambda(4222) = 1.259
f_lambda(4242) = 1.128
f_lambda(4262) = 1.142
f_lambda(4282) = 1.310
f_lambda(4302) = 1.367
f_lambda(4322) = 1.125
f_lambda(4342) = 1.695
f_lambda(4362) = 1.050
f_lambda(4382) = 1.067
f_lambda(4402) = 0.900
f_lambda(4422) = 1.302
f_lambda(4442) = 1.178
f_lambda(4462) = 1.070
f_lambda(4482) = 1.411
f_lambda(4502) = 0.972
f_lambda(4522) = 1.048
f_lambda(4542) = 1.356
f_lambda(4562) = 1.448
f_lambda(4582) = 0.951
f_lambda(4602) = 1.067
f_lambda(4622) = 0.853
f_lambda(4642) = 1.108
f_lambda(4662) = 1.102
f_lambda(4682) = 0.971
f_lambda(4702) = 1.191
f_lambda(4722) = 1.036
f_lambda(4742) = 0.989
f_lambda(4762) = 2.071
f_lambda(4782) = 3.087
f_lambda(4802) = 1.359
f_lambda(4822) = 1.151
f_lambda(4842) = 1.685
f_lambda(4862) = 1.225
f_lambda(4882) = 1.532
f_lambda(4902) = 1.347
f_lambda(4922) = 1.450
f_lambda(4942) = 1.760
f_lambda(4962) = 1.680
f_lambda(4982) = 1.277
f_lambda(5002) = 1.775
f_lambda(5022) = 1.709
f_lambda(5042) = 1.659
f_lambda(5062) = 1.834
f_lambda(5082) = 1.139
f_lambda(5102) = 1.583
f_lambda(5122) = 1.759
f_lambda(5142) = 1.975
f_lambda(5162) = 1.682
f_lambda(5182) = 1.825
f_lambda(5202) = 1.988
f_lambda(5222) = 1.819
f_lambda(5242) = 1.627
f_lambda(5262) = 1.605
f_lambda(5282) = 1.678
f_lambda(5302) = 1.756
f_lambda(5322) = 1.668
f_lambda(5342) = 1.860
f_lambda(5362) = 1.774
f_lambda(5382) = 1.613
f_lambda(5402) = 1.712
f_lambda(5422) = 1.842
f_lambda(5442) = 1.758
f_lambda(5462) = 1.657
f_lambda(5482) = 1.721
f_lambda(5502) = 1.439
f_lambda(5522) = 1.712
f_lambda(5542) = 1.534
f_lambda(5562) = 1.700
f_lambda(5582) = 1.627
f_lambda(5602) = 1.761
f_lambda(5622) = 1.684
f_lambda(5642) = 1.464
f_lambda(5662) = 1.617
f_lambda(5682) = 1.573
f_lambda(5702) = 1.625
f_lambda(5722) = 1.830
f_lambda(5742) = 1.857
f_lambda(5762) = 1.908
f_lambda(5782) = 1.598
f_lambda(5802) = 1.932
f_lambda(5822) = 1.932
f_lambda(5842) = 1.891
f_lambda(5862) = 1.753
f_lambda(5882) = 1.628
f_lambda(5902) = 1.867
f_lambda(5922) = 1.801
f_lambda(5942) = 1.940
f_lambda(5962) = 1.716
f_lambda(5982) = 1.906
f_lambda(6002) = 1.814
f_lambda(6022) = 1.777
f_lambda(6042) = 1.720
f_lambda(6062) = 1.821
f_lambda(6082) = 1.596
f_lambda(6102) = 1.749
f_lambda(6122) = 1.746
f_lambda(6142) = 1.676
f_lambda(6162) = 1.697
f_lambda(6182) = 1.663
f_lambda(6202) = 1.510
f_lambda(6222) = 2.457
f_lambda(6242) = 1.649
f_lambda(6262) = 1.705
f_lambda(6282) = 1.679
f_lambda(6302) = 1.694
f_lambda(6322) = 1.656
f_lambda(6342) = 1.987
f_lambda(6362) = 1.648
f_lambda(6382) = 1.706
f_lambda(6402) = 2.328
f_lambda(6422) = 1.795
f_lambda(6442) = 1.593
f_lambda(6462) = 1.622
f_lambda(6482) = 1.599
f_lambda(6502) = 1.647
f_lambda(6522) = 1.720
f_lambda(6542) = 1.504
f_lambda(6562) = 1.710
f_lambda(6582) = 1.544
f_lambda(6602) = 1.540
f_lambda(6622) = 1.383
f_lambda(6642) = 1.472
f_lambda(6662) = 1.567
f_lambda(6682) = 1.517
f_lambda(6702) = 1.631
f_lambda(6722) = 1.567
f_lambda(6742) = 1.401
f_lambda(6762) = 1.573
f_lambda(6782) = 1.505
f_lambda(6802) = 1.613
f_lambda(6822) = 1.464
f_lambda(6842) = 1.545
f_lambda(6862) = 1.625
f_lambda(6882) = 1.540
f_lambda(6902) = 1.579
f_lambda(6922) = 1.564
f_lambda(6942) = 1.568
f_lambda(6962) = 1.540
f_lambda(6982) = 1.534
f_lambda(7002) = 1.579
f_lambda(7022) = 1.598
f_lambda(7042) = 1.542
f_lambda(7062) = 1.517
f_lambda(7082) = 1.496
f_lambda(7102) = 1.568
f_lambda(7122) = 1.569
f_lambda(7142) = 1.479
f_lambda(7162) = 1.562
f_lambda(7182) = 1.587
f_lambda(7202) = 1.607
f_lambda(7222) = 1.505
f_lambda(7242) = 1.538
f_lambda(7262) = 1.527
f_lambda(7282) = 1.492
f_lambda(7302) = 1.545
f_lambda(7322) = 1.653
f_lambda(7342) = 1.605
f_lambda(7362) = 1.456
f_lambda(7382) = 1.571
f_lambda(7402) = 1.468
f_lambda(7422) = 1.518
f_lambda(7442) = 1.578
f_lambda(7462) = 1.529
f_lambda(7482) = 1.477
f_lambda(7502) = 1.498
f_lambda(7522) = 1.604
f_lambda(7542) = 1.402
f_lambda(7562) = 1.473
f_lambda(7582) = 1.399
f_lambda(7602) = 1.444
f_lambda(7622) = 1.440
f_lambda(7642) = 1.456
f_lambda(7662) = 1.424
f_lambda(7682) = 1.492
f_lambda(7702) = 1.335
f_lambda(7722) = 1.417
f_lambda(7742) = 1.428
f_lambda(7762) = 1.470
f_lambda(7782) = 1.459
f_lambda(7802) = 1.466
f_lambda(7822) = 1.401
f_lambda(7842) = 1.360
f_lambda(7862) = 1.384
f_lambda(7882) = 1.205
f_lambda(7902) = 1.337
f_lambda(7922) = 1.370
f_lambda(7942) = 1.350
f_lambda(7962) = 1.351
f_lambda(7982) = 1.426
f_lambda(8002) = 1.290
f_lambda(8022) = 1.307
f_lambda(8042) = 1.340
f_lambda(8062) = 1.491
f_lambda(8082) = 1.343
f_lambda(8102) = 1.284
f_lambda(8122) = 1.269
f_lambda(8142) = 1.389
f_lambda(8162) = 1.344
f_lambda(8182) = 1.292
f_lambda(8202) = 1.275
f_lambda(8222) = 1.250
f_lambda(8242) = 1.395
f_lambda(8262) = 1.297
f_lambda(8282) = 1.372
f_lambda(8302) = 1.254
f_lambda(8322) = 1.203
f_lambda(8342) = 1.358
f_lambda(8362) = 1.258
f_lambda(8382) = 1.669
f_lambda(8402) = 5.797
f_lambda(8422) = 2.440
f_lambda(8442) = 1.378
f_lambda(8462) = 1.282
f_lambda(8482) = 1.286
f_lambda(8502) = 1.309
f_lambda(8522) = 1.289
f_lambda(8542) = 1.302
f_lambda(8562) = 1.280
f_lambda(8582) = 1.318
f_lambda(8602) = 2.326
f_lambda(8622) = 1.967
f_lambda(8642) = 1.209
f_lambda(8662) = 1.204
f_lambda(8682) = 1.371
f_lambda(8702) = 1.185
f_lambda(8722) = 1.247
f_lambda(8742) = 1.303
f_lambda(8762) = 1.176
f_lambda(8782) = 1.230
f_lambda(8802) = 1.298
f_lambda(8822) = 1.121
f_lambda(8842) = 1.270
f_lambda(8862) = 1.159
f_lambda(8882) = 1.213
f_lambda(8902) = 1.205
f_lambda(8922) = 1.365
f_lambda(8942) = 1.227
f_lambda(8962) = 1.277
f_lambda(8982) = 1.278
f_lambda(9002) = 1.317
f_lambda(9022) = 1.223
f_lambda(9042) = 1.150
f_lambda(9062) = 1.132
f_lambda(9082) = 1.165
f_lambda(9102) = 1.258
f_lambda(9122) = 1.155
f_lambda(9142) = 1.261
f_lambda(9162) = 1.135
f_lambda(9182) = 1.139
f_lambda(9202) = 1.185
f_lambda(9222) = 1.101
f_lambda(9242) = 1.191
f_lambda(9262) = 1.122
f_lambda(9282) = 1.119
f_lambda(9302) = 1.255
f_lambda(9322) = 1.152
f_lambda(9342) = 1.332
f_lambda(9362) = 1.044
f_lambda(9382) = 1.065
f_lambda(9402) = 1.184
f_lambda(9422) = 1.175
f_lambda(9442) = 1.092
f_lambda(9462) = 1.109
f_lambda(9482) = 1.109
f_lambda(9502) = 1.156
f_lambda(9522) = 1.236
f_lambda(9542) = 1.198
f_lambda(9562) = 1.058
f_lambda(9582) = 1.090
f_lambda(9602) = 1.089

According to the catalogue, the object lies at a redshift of 0.28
